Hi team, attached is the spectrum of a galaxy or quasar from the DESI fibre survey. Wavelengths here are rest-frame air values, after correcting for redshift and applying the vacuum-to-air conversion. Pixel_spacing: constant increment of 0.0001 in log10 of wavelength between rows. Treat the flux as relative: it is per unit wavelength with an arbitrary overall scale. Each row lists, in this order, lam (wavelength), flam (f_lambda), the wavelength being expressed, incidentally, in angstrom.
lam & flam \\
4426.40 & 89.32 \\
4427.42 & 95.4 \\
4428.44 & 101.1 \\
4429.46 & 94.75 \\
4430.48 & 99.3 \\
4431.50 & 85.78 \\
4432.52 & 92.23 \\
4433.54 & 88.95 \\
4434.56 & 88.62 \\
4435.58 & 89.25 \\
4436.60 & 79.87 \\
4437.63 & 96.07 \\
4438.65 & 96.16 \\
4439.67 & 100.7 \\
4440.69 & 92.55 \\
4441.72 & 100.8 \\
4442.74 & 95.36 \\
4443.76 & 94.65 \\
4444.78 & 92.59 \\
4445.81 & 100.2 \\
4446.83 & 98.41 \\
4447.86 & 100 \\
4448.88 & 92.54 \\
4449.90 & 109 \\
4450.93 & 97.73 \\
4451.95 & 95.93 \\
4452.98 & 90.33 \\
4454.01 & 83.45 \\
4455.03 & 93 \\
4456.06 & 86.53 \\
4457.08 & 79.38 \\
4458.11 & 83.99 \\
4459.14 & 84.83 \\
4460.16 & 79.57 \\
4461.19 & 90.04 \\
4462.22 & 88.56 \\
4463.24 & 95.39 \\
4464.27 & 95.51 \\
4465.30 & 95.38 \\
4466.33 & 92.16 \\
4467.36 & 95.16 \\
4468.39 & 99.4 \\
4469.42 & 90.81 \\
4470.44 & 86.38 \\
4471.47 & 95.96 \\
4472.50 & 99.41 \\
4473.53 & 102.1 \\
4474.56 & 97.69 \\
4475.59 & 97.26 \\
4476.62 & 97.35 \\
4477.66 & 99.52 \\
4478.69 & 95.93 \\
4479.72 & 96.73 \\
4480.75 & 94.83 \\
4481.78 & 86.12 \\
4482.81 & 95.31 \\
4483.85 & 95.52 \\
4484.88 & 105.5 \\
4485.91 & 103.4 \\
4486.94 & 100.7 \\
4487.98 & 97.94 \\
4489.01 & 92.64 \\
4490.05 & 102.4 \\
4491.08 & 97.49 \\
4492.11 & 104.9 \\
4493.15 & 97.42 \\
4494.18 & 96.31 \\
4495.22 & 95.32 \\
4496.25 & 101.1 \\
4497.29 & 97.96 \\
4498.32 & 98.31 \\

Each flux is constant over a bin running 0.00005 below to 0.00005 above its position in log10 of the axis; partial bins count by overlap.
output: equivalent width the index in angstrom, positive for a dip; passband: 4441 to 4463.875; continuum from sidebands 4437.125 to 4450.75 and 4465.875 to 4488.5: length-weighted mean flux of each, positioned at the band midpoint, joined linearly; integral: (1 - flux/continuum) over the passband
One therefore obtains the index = 1.2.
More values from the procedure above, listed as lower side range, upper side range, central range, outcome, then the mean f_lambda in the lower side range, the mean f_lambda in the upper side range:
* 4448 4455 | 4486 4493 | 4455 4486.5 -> 1.2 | 95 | 99.4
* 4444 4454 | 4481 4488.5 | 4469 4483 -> 0.3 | 96.6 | 97.7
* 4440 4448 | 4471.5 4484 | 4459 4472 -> 0.7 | 96.7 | 96.4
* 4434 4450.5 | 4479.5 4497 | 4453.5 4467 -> 1.1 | 95.4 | 97.9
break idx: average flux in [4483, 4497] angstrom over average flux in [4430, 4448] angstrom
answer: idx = 1.06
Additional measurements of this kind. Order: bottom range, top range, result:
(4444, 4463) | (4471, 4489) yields 1.07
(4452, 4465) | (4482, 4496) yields 1.12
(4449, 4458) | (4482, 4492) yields 1.08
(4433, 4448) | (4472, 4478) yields 1.05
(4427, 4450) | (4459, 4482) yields 0.99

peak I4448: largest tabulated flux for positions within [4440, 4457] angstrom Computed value 109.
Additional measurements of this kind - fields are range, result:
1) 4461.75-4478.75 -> 102.1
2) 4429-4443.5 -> 100.8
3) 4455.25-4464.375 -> 95.51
